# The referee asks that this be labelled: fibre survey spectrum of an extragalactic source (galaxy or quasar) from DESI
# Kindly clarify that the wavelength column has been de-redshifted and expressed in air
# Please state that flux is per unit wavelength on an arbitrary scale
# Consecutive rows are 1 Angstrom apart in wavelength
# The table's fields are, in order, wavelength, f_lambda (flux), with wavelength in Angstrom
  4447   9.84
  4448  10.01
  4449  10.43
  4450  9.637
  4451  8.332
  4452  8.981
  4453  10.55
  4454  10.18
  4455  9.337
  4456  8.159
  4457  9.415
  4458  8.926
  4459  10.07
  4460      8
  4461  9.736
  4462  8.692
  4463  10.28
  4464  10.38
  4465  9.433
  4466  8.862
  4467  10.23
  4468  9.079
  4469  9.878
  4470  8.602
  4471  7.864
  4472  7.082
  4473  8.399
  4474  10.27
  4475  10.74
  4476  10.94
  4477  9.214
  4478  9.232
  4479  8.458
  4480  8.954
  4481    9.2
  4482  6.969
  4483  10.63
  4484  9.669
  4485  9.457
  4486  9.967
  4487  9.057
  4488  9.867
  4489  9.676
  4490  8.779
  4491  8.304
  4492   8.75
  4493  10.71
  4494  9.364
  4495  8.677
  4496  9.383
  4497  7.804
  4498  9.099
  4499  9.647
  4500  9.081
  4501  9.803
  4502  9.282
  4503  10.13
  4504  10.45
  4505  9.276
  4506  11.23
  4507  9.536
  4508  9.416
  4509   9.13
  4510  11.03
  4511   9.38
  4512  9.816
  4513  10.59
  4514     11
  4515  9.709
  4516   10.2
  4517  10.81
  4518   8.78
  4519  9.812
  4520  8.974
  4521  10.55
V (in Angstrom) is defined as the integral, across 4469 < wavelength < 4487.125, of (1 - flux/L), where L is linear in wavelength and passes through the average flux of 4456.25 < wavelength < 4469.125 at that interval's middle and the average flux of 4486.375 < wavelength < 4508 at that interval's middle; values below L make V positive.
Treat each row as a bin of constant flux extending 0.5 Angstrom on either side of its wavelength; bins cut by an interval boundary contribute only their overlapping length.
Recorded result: 0.5 Angstrom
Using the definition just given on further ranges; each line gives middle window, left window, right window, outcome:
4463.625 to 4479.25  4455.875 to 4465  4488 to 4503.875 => 0.1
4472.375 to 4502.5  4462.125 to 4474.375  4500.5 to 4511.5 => 0.7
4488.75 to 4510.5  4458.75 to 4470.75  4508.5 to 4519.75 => 0.8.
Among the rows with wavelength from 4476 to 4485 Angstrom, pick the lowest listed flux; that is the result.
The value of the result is 6.969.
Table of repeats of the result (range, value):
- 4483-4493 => 8.304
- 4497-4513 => 7.804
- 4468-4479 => 7.082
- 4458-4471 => 7.864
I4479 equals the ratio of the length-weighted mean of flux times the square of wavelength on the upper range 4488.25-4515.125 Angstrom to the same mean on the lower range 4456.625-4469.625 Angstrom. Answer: 1.03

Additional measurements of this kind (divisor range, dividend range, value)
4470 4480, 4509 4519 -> 1.13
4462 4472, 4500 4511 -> 1.09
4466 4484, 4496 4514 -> 1.07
